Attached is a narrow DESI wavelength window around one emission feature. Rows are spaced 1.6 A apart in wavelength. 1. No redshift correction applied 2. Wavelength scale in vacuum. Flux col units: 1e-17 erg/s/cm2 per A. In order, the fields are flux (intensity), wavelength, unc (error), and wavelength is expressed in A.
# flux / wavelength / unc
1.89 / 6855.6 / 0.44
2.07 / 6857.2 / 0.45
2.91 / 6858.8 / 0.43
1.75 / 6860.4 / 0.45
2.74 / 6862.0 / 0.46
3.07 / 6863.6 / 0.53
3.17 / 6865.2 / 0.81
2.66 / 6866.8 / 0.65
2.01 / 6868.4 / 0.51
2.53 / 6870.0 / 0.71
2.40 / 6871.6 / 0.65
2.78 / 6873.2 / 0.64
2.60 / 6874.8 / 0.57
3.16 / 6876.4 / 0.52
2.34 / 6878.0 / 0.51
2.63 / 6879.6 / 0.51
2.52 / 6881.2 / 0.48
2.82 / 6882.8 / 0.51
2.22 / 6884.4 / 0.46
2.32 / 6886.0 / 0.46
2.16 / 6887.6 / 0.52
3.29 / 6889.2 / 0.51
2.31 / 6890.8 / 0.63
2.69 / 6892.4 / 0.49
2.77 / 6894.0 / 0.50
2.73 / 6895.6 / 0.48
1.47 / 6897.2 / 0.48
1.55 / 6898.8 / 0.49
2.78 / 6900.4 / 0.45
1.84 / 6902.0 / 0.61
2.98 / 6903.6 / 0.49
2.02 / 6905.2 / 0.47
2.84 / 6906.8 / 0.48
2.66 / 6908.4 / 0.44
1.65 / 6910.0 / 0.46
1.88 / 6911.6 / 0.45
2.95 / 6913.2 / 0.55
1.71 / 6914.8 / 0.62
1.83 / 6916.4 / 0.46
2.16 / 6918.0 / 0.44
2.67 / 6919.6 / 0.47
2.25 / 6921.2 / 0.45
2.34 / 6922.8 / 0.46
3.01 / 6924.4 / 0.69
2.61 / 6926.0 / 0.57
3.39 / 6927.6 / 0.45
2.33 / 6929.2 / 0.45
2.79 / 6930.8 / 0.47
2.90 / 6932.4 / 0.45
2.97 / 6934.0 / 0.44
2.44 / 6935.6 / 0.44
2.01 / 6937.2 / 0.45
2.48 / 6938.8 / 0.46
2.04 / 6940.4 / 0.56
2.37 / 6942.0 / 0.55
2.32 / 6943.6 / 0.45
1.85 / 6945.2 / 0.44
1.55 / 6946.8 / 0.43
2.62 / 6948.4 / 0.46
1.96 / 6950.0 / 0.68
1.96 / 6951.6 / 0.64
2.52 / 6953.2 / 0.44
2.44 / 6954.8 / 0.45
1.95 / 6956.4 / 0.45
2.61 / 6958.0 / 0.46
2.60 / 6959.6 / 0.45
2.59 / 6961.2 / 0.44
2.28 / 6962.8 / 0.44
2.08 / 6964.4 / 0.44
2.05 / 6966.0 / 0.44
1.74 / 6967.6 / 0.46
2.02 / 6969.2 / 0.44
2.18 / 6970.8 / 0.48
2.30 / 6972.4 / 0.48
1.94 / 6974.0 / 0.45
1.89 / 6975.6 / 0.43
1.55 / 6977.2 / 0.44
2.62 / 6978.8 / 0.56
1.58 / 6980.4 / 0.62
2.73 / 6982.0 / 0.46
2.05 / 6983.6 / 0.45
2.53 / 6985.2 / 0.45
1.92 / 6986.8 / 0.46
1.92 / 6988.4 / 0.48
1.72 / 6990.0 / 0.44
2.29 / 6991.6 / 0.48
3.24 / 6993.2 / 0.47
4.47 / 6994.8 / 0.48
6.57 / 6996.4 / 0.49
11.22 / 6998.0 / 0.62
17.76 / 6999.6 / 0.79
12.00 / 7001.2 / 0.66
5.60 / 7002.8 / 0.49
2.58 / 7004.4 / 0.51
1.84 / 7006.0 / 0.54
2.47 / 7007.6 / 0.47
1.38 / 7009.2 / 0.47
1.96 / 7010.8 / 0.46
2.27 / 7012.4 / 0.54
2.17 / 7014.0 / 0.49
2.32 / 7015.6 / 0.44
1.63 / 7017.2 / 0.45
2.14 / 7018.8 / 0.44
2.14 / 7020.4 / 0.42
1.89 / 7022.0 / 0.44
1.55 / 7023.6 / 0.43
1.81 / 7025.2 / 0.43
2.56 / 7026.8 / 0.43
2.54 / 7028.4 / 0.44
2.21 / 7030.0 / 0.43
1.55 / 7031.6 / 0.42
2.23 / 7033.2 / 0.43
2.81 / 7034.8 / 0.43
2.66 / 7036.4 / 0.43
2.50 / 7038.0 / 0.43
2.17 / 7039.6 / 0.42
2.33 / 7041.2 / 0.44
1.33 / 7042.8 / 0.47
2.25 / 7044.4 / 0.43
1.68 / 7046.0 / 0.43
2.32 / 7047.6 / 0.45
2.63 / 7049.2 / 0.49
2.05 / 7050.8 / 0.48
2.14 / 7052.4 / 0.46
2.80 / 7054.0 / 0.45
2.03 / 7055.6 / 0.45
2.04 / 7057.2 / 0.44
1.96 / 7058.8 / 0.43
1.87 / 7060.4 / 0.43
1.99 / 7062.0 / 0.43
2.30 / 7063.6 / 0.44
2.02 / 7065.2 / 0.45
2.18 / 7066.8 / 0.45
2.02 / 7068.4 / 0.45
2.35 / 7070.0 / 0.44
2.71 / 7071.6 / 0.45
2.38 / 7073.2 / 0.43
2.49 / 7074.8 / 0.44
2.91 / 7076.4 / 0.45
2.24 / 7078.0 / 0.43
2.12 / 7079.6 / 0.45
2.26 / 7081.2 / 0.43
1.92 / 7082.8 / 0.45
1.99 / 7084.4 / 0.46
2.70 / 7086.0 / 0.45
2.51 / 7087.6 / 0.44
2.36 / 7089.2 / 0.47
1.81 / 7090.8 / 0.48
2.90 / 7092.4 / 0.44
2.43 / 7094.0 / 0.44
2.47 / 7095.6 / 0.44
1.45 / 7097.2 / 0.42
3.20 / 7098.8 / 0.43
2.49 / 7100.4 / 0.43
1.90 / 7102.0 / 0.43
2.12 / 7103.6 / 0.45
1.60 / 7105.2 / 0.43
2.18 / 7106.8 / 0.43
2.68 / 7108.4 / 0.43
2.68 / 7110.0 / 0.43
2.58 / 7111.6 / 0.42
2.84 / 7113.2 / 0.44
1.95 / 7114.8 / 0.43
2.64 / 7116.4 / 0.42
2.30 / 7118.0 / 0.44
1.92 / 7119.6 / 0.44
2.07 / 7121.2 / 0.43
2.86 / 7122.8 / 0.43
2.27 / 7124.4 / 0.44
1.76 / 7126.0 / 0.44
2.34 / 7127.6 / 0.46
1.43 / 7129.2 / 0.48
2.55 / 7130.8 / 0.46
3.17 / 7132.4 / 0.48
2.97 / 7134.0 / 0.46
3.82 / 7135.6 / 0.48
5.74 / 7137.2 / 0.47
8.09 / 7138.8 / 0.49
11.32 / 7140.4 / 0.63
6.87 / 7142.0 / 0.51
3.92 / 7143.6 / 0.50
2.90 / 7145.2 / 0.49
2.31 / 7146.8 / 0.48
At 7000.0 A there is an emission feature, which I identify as Hbeta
